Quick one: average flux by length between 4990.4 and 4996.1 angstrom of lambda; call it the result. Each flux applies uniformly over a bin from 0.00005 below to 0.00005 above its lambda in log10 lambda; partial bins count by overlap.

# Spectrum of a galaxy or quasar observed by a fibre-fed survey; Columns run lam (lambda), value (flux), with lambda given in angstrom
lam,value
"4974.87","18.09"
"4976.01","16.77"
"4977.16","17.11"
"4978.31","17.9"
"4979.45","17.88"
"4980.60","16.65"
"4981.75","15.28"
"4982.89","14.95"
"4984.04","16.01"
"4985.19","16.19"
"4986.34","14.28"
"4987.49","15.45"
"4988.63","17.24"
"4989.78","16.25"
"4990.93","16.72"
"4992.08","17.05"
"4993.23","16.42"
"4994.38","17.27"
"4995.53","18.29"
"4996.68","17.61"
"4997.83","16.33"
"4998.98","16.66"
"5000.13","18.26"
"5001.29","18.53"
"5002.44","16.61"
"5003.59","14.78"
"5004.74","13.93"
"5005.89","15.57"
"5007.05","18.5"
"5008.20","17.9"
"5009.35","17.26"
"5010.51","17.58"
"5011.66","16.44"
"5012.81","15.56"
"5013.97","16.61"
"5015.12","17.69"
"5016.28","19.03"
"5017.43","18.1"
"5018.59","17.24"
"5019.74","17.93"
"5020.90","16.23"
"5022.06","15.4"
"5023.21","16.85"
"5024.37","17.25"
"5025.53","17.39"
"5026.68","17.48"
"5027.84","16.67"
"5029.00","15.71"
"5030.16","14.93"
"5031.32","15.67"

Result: 17.1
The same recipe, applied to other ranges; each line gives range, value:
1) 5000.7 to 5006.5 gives 15.9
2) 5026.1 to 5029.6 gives 16.6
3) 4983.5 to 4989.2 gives 15.8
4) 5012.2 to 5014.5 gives 16.1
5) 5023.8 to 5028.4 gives 17.2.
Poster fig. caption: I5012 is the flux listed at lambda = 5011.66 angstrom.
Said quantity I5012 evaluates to 16.44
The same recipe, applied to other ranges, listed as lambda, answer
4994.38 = 17.27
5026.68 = 17.48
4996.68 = 17.61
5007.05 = 18.5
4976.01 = 16.77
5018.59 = 17.24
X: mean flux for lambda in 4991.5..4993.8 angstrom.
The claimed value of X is 16.7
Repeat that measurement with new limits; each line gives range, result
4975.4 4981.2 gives 17.3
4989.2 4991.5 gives 16.5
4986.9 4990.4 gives 16.3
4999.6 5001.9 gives 18.3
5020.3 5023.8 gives 16.2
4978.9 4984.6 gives 16.1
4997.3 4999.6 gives 16.5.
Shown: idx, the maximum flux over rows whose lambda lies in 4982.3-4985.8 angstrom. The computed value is 16.19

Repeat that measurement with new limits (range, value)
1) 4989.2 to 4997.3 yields 18.29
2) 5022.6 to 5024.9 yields 17.25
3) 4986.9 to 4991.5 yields 17.24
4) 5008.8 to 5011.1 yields 17.58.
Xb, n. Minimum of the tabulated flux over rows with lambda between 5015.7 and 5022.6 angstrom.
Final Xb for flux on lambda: 15.4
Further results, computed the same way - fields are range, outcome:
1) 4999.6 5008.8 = 13.93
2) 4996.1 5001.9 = 16.33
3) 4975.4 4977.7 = 16.77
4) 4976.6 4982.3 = 15.28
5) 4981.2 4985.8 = 14.95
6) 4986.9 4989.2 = 15.45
